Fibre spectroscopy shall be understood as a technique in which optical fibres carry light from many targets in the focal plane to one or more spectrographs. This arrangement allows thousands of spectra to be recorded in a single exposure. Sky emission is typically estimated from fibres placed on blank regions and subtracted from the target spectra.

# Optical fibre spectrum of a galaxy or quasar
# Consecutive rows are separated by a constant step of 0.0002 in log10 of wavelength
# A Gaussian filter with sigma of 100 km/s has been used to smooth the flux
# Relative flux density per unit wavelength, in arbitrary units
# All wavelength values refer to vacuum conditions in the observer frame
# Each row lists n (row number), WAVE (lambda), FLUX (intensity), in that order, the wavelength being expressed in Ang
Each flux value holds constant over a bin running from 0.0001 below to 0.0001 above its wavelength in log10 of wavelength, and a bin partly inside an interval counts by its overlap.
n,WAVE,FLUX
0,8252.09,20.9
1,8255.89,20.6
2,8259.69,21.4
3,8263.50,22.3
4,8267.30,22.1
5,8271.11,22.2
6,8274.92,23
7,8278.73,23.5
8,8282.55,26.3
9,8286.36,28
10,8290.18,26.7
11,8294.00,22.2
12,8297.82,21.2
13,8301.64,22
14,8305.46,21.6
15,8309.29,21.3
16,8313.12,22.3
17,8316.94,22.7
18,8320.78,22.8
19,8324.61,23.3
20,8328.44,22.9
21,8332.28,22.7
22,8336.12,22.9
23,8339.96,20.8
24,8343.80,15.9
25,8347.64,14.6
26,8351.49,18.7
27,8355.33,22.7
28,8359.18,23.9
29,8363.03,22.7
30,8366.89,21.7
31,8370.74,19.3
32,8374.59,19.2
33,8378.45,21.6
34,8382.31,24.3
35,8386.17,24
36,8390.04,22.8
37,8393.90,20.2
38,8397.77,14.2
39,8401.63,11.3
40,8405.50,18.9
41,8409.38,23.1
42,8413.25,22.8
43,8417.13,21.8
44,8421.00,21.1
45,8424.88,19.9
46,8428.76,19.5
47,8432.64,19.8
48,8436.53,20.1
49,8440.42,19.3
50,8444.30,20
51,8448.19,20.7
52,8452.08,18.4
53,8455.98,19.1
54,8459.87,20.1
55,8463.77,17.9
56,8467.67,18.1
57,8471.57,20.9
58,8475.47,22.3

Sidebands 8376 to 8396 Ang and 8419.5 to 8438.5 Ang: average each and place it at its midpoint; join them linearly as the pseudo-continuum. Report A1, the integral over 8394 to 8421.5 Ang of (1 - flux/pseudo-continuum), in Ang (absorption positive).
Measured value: 2.8 Ang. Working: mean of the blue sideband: 22.4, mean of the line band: 19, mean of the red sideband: 20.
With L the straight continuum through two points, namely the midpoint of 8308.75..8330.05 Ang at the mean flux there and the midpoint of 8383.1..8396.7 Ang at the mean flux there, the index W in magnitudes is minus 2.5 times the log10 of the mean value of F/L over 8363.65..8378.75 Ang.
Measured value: 0.08 mag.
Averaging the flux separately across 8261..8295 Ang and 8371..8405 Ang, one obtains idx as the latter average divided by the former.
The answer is 0.8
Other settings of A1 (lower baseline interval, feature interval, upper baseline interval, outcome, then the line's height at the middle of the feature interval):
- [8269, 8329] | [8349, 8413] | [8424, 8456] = 1.9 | 21.2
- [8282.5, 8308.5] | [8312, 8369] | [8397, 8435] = 2.0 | 22.1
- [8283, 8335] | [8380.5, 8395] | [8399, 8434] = -1.6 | 20.6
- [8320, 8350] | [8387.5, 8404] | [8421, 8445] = 2.2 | 20.2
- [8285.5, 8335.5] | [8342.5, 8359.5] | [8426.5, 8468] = 2.4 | 21.9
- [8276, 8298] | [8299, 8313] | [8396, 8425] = 1.3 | 24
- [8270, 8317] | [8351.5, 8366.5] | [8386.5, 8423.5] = -0.8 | 21.3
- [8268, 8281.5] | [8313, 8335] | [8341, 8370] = -1.7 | 21.2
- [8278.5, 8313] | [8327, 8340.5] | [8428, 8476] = 0.1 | 22.6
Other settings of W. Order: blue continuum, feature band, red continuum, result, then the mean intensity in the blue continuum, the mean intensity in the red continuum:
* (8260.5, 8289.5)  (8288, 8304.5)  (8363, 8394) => 0.02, 23.9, 21.8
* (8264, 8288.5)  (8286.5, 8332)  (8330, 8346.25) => -0.03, 24.1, 20.4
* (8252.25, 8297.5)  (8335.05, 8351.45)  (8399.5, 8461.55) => 0.18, 23.3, 19.7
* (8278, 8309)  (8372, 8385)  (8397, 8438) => -0.05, 23.8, 19.5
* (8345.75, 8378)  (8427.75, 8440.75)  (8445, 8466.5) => -0.01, 20.4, 19.2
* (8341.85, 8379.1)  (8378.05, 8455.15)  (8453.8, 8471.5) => -0.04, 20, 19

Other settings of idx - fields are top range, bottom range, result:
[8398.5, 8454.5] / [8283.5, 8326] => 0.85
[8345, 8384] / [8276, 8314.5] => 0.88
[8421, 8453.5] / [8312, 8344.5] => 0.90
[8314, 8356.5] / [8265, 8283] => 0.90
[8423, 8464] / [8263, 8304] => 0.83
